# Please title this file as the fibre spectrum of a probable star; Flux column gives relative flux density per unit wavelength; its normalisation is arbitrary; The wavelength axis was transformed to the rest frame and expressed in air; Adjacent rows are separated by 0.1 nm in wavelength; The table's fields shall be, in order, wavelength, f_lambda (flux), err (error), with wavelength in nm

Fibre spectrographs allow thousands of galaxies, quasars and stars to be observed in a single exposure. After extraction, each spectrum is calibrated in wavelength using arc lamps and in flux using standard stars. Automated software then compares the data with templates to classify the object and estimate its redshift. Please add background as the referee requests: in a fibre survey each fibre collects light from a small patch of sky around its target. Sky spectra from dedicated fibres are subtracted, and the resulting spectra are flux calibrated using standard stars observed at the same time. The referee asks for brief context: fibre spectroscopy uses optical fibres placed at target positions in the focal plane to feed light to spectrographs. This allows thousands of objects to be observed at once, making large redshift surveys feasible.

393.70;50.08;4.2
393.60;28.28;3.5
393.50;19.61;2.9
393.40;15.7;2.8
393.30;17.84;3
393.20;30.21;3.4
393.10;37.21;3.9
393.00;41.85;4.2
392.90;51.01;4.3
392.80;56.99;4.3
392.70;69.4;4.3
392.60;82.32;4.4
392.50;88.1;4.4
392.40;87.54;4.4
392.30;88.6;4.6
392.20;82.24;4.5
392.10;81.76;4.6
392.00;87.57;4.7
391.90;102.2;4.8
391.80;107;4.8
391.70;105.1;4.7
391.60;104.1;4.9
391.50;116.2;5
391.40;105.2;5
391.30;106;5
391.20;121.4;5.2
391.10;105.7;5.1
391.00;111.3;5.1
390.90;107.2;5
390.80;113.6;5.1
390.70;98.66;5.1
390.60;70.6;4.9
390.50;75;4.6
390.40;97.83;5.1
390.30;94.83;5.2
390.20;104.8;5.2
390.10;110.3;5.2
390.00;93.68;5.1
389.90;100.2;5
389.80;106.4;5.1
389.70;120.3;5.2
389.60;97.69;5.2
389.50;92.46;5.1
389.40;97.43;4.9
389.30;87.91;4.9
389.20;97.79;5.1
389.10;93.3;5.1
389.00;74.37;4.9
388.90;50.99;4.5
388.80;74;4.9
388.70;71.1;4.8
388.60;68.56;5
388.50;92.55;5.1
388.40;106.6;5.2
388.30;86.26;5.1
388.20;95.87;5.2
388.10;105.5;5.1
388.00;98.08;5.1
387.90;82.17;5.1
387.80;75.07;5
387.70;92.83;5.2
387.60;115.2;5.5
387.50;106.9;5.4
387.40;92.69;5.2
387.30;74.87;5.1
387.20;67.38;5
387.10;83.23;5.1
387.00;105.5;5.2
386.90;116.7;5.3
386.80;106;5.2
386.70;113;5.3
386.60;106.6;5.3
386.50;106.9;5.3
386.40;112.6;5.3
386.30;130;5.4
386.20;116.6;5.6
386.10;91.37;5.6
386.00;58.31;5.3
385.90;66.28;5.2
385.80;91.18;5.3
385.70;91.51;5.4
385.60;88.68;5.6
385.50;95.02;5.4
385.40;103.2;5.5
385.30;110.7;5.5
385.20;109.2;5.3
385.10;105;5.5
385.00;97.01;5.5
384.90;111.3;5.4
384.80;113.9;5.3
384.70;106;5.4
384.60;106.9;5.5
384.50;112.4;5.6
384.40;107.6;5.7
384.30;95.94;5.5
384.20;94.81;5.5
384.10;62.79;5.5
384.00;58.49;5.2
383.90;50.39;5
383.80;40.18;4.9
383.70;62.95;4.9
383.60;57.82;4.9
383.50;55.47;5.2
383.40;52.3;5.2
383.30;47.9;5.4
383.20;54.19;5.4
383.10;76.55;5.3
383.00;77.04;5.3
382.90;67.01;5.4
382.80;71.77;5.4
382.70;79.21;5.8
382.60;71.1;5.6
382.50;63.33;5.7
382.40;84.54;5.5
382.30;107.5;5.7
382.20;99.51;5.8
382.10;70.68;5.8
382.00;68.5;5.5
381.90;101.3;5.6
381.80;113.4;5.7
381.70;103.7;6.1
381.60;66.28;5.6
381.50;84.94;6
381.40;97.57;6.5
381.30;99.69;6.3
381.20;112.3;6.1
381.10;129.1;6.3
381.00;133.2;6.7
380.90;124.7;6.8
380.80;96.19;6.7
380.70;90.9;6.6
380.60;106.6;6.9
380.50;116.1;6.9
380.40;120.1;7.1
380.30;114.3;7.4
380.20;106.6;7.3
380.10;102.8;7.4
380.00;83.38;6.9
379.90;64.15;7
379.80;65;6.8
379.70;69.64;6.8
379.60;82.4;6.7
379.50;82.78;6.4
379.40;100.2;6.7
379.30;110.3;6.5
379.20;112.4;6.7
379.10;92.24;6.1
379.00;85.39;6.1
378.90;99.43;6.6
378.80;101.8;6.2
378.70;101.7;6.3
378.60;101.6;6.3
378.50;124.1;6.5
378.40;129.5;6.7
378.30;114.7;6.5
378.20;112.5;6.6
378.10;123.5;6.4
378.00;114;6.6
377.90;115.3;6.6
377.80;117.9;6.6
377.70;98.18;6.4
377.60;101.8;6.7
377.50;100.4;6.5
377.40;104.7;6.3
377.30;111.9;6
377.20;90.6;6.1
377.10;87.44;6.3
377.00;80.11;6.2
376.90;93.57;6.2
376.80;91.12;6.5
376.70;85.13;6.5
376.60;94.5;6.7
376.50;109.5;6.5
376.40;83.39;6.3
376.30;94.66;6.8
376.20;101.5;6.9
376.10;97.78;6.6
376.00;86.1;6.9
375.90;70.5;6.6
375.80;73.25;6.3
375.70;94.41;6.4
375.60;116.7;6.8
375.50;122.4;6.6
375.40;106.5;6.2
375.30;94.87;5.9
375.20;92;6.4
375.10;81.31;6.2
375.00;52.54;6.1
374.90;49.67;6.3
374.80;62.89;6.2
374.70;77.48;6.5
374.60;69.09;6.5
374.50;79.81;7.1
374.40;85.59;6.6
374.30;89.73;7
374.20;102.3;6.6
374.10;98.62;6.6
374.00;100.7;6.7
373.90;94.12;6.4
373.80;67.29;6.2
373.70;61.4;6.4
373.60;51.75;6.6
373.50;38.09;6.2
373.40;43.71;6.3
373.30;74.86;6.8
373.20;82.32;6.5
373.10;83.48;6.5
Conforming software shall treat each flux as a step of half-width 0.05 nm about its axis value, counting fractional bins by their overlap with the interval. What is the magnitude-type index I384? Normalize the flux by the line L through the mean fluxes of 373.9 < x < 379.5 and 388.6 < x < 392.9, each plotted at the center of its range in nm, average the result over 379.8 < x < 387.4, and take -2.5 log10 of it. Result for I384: 0.04 mag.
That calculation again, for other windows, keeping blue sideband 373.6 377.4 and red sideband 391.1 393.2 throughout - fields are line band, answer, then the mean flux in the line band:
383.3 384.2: 0.45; 56.9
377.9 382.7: -0.14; 99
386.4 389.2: -0.07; 91.7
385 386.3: -0.11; 95.4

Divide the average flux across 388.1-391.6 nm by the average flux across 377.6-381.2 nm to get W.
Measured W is 0.9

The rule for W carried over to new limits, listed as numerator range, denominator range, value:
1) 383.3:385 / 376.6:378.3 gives 0.79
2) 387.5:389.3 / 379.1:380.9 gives 0.91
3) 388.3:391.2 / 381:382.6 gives 1.00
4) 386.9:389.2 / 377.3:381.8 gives 0.85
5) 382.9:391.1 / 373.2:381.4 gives 0.96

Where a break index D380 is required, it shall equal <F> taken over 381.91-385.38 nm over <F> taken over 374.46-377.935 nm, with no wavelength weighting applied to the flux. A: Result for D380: 0.89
